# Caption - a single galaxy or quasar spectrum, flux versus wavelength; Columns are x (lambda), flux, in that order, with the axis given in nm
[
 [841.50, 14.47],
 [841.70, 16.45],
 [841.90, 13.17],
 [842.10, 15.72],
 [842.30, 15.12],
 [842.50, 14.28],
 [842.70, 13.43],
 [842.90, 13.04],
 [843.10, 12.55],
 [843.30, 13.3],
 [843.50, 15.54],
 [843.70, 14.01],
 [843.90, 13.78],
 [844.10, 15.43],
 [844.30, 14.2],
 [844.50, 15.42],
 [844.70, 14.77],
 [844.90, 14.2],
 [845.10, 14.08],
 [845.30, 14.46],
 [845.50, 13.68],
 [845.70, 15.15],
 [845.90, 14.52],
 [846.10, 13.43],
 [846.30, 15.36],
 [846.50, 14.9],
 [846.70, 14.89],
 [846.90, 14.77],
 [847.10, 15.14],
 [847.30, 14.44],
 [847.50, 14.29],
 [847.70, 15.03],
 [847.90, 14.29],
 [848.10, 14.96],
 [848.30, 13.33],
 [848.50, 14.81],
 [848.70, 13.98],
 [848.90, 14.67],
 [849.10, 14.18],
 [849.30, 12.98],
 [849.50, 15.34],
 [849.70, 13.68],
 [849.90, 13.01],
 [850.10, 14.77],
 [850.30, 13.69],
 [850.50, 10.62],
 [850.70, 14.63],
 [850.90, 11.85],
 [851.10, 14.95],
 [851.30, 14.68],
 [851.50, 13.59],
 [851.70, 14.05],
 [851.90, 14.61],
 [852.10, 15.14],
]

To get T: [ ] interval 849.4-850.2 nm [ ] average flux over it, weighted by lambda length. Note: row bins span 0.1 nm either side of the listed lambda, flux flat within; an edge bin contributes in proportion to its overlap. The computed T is 14.2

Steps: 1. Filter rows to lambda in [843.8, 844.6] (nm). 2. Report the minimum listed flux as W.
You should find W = 13.78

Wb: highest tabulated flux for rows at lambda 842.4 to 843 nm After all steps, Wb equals 14.28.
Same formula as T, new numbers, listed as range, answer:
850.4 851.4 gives 13.3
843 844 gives 13.8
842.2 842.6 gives 14.7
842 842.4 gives 15.4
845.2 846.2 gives 14.2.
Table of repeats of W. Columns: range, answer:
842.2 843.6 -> 12.55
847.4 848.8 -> 13.33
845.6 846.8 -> 13.43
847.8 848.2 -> 14.29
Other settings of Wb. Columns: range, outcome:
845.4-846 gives 15.15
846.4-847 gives 14.9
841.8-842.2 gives 15.72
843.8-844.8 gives 15.43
